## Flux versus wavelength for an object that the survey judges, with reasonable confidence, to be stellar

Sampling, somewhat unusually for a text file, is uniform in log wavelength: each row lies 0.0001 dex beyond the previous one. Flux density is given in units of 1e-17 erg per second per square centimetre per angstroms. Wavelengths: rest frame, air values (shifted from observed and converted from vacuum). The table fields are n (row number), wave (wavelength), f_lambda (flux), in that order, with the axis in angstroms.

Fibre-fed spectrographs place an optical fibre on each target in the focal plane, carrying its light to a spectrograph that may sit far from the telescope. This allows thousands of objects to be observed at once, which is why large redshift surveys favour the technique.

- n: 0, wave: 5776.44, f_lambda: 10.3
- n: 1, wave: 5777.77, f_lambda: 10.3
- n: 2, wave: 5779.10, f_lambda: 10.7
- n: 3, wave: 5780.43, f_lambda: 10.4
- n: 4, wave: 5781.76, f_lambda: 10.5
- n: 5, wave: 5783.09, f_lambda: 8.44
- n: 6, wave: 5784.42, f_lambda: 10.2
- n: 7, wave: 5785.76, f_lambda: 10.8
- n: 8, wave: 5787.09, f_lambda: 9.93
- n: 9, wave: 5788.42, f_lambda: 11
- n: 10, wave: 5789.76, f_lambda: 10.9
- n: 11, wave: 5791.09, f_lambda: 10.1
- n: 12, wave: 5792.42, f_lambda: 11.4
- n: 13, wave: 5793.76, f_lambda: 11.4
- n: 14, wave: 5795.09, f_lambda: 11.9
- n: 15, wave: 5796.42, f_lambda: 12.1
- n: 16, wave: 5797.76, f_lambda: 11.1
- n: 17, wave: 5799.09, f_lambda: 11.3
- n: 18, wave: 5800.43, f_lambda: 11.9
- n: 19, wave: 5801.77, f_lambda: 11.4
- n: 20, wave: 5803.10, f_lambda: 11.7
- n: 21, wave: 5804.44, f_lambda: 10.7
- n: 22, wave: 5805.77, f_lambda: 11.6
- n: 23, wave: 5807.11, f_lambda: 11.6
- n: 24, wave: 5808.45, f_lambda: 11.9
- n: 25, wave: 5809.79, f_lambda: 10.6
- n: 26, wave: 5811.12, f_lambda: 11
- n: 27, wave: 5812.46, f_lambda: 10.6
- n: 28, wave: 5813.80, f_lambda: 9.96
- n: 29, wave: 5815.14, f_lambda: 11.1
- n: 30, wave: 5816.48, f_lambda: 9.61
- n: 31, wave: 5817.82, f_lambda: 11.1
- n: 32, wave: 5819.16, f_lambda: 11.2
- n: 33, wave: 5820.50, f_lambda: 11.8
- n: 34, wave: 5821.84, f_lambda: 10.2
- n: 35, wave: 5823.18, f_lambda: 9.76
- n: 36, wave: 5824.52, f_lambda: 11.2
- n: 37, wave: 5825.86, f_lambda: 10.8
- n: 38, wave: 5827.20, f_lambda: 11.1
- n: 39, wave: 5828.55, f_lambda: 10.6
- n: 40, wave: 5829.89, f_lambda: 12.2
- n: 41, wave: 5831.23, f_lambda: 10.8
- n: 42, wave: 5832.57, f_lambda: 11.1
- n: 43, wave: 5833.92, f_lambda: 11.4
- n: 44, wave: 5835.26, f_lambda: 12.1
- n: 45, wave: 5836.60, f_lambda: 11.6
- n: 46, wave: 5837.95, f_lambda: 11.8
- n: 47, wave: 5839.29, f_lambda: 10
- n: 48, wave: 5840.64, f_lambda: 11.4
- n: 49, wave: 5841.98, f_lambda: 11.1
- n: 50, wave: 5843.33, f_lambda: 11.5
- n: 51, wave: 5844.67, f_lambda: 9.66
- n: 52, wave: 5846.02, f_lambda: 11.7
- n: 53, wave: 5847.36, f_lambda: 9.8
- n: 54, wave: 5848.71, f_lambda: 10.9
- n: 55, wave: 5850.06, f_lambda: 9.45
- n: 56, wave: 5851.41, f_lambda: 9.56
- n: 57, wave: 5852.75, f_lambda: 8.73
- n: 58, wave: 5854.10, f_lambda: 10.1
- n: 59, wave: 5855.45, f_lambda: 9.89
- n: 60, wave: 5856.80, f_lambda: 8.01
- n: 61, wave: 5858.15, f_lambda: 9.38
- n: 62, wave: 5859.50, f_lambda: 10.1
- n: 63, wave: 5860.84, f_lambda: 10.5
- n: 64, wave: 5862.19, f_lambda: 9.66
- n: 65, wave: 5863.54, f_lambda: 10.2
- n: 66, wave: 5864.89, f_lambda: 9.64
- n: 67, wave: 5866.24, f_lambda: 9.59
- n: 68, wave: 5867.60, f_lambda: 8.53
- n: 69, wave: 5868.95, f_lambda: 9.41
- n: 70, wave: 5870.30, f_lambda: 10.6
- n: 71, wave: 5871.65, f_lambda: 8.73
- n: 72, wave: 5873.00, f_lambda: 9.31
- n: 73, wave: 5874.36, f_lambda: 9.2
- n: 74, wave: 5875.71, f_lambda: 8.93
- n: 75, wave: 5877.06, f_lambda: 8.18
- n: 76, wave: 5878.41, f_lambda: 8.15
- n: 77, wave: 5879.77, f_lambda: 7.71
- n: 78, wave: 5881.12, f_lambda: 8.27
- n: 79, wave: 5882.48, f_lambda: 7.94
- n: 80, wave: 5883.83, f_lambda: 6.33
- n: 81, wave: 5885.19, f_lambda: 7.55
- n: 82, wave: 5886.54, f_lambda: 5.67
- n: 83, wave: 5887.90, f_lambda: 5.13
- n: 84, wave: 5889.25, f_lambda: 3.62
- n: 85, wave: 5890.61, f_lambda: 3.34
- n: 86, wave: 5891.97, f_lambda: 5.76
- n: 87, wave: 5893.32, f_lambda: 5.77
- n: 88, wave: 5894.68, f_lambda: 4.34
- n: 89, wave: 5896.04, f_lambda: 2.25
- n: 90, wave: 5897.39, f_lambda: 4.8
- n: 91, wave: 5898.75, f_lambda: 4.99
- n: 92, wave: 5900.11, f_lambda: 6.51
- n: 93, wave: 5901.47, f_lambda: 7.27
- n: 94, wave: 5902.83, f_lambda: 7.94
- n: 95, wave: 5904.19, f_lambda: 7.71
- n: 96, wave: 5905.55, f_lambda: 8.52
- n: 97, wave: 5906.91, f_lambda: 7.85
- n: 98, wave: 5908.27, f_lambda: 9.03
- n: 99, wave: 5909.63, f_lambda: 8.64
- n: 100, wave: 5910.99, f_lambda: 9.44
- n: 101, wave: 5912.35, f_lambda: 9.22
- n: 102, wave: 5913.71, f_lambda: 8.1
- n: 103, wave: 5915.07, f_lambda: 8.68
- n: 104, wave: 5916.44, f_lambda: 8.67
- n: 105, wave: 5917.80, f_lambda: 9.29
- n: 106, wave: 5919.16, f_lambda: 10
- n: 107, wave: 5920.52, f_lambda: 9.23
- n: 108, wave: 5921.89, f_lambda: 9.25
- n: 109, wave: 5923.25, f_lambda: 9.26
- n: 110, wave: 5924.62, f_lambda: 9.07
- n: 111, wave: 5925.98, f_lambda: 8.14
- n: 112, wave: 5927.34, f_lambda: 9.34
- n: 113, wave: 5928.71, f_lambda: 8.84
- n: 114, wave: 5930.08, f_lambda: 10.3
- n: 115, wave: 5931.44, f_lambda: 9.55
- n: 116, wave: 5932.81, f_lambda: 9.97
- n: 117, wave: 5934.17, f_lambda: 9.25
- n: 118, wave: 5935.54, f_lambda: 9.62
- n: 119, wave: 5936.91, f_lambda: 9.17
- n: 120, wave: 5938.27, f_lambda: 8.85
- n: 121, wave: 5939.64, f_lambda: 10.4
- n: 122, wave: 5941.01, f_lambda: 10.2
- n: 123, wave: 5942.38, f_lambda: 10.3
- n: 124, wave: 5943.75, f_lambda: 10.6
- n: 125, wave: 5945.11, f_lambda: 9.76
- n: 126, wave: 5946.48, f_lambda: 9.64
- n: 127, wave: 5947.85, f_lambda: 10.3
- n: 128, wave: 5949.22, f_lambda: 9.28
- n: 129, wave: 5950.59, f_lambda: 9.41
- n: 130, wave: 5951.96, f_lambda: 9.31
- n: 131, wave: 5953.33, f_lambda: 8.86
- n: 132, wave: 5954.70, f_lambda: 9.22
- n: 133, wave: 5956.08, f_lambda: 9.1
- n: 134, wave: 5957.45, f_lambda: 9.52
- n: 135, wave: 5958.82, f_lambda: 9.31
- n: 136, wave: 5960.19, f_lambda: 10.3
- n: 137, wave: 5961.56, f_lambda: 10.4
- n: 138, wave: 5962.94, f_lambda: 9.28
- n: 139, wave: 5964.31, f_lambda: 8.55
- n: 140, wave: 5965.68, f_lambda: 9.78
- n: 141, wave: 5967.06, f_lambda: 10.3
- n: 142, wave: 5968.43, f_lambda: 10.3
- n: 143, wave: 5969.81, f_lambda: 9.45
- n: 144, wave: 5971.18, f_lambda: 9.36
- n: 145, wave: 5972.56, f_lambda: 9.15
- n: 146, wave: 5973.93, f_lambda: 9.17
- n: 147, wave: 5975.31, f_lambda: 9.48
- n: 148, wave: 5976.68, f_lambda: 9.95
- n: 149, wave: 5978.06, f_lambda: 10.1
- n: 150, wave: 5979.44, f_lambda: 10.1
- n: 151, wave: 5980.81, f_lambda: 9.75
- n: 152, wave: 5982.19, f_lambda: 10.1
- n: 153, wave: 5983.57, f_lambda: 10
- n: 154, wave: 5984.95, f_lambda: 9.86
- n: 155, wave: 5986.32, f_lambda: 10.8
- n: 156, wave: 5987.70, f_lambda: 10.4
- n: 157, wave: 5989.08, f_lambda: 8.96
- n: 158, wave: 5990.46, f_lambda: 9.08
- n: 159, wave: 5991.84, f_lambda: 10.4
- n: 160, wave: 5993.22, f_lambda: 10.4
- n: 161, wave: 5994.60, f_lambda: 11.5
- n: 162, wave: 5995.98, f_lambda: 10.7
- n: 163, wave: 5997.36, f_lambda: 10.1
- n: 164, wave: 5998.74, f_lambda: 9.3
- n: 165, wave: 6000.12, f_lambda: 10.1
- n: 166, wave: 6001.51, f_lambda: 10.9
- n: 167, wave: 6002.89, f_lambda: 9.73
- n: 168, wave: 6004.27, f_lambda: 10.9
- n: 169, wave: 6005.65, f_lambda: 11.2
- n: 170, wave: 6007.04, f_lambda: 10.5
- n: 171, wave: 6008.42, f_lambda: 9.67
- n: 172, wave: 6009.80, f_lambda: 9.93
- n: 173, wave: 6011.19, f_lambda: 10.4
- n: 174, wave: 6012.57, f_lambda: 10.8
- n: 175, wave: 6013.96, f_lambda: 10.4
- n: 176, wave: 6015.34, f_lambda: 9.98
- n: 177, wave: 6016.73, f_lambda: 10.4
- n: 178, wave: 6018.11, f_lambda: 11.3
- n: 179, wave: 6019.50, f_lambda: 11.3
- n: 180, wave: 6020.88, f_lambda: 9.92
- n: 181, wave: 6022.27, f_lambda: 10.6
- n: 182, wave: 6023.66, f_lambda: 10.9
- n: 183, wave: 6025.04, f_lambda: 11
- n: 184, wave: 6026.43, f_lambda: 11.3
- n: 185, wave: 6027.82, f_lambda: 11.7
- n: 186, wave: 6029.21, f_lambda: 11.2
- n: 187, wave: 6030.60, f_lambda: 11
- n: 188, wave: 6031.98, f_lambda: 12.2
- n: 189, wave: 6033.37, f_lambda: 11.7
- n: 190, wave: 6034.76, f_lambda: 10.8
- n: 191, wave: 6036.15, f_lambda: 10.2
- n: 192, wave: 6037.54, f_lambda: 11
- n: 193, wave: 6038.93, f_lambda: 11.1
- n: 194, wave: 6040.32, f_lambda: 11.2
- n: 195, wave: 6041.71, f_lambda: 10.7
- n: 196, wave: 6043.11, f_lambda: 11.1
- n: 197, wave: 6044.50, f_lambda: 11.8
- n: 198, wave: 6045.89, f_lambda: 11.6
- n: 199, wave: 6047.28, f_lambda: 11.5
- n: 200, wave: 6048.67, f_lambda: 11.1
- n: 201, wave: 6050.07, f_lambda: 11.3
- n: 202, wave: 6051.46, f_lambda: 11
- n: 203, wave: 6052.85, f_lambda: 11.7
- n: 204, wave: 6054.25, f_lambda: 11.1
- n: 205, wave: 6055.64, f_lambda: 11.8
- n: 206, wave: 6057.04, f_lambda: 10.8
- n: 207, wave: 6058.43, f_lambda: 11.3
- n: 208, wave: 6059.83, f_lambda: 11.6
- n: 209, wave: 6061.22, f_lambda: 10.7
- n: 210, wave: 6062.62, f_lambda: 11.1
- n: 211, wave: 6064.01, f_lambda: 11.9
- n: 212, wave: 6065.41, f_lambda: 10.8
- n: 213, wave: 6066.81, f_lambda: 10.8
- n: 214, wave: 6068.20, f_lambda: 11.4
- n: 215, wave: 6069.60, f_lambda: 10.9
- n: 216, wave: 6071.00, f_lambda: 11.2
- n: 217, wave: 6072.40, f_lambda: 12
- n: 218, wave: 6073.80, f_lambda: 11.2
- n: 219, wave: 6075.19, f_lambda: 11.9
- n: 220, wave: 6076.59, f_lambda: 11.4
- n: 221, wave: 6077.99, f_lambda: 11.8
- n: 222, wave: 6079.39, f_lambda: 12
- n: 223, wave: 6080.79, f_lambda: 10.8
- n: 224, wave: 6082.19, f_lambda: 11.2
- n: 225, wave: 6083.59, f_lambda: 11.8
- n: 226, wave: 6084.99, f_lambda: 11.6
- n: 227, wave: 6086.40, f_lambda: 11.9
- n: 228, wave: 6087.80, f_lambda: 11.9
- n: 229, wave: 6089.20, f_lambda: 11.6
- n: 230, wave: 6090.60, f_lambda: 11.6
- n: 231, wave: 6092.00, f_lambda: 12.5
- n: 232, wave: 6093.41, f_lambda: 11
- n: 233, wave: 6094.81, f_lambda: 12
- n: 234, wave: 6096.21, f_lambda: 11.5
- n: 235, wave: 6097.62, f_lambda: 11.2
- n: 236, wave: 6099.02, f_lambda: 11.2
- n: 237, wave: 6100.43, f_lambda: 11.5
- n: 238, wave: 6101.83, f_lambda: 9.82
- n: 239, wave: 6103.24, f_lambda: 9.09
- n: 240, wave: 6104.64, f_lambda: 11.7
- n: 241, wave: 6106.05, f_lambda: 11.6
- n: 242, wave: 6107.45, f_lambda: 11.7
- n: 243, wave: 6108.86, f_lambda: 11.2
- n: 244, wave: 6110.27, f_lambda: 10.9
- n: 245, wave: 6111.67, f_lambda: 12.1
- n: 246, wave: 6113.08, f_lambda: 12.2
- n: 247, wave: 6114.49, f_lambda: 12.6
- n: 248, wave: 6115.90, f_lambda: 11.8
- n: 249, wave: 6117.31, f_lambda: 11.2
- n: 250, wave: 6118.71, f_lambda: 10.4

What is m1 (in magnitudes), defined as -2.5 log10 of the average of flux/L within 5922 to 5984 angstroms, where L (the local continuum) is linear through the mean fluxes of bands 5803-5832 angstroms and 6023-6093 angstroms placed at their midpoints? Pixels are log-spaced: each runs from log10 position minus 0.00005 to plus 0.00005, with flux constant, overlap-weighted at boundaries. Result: 0.17 mag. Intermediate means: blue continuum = 10.9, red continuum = 11.4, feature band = 9.6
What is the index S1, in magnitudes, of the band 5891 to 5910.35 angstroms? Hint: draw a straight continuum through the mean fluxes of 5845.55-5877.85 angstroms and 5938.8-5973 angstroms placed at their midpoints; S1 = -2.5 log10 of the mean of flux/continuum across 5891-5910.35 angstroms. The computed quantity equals 0.427 mag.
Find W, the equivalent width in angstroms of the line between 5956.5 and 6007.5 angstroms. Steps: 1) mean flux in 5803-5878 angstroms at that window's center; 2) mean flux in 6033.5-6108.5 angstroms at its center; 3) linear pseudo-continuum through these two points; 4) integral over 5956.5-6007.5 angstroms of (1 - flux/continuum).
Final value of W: 4.6 angstroms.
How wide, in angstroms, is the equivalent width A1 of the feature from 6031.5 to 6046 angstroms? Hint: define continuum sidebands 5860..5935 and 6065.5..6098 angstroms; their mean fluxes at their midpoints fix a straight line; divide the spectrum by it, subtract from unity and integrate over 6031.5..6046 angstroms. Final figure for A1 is -0.6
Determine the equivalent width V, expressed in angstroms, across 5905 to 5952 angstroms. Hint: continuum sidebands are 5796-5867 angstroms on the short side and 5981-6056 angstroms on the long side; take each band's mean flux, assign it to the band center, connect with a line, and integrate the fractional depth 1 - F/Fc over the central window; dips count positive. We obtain 6.1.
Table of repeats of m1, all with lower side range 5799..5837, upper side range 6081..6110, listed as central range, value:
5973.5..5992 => 0.14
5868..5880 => 0.24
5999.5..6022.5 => 0.08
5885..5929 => 0.45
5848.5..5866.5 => 0.15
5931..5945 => 0.15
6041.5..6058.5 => 0.00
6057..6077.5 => 0.00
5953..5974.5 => 0.18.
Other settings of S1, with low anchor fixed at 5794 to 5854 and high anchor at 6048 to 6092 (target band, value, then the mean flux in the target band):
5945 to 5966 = 0.18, 9.49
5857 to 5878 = 0.17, 9.42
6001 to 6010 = 0.09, 10.4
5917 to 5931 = 0.20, 9.27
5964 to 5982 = 0.16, 9.68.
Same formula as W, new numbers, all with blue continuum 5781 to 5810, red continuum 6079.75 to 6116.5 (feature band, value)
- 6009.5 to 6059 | 1.45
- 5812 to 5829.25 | 0.57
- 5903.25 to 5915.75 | 2.94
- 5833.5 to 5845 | -0.13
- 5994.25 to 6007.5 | 1.00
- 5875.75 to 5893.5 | 7.37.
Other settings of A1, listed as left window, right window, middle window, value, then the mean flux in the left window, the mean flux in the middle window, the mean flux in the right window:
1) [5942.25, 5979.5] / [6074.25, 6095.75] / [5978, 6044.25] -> -0.70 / 9.64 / 10.6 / 11.7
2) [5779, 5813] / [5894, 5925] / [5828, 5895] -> 0.86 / 11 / 9.12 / 7.82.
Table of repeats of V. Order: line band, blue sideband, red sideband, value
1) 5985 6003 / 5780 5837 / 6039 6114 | 1.7 angstroms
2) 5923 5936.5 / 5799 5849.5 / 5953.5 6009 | 1.3 angstroms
